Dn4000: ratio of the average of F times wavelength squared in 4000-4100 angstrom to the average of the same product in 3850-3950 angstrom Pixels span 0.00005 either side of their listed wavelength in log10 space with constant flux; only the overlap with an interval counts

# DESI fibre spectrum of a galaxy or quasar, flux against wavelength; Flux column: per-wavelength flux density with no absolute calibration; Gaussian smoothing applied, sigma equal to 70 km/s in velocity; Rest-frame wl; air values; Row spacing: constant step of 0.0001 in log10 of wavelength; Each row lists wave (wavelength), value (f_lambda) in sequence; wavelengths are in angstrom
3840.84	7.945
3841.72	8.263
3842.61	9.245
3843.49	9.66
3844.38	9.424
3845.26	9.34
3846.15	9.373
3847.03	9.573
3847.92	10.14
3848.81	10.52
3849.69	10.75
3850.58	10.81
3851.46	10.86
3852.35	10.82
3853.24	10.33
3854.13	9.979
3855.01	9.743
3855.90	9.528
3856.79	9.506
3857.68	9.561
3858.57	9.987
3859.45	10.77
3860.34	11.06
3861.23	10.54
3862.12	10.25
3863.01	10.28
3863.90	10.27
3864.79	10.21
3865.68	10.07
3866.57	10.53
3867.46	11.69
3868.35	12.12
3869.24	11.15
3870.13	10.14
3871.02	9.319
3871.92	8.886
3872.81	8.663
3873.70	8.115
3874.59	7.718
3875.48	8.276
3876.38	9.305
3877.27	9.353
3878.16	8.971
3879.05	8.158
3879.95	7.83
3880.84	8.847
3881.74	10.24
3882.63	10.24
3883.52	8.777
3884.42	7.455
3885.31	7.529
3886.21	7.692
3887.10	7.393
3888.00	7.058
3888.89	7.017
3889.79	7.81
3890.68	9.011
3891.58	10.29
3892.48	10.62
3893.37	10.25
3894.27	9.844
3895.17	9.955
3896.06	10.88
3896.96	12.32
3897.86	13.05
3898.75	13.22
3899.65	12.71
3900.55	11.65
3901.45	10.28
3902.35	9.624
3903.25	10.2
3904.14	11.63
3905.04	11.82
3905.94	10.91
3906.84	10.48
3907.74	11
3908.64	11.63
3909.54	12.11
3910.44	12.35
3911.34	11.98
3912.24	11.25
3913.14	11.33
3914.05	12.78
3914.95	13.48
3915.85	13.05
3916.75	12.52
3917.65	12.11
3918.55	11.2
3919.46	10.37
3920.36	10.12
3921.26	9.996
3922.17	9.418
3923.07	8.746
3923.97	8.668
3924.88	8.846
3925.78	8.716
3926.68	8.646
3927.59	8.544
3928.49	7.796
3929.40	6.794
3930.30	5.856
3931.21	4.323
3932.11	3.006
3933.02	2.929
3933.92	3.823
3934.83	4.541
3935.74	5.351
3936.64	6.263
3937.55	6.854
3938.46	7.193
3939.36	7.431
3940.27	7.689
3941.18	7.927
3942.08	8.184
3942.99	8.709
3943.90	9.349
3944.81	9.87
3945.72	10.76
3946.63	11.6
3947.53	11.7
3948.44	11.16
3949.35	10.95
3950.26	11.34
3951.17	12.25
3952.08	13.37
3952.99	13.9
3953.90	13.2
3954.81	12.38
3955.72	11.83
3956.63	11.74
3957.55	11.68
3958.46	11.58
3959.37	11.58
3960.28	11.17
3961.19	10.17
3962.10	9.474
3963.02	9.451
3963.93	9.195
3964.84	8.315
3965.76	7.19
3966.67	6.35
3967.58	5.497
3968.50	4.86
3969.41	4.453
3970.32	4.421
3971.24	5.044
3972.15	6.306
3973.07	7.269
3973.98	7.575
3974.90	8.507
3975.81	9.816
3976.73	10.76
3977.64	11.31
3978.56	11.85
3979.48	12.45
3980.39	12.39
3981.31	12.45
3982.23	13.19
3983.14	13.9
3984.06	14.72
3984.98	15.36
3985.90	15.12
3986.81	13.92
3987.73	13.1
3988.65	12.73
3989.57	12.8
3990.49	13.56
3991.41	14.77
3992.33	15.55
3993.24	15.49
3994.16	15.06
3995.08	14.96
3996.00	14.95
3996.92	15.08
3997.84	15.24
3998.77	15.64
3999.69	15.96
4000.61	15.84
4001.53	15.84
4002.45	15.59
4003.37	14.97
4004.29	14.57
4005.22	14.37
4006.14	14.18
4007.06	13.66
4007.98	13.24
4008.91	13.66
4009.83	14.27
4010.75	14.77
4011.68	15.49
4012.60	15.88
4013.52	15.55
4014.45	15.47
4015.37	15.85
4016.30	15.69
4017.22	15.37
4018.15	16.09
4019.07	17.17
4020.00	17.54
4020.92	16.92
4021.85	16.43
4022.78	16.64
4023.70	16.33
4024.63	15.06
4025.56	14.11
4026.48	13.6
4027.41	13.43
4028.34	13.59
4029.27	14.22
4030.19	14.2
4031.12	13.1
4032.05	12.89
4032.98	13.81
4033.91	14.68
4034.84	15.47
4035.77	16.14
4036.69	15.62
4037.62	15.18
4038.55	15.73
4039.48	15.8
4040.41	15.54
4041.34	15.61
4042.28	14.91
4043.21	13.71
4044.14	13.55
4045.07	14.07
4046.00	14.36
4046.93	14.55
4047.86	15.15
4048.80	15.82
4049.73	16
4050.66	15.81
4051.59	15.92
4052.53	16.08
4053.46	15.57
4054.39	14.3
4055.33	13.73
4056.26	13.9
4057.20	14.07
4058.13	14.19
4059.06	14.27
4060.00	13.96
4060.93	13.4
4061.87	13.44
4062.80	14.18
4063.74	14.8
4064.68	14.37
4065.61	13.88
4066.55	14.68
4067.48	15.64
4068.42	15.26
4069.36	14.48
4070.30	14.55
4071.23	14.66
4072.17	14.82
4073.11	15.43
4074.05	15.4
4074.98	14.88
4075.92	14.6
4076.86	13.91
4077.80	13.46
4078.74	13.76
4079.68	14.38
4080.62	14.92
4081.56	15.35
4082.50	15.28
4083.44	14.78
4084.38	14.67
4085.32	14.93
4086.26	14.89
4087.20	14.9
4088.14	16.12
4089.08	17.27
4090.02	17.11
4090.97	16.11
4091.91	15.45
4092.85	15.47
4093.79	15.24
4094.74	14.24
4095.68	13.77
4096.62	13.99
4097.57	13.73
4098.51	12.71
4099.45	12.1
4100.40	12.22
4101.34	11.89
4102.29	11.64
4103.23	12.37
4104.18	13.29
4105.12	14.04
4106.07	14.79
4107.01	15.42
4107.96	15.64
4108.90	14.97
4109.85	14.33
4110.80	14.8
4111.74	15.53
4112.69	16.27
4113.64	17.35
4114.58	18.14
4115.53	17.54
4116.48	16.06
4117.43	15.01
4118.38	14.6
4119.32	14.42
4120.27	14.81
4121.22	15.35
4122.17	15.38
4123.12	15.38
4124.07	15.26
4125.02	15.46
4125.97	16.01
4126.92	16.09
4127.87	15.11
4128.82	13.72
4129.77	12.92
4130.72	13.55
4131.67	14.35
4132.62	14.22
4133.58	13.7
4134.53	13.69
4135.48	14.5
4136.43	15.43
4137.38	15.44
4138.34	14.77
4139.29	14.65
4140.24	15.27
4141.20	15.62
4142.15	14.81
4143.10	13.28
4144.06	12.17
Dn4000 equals 1.67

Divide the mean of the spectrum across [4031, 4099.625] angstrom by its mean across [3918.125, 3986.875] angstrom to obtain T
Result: 1.58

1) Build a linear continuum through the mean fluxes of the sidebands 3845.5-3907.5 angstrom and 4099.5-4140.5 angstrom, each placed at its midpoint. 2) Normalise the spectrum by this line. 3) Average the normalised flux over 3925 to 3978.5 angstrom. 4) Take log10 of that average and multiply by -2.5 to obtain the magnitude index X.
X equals 0.31 mag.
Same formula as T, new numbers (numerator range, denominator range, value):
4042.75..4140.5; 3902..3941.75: 1.62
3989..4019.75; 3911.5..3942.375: 1.79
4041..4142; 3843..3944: 1.55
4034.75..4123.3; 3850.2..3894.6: 1.56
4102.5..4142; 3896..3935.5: 1.52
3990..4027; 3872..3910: 1.56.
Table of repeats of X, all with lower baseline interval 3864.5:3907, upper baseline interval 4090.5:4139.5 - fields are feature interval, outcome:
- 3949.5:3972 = 0.184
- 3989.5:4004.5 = -0.237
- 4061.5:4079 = -0.064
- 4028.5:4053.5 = -0.142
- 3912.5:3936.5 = 0.227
